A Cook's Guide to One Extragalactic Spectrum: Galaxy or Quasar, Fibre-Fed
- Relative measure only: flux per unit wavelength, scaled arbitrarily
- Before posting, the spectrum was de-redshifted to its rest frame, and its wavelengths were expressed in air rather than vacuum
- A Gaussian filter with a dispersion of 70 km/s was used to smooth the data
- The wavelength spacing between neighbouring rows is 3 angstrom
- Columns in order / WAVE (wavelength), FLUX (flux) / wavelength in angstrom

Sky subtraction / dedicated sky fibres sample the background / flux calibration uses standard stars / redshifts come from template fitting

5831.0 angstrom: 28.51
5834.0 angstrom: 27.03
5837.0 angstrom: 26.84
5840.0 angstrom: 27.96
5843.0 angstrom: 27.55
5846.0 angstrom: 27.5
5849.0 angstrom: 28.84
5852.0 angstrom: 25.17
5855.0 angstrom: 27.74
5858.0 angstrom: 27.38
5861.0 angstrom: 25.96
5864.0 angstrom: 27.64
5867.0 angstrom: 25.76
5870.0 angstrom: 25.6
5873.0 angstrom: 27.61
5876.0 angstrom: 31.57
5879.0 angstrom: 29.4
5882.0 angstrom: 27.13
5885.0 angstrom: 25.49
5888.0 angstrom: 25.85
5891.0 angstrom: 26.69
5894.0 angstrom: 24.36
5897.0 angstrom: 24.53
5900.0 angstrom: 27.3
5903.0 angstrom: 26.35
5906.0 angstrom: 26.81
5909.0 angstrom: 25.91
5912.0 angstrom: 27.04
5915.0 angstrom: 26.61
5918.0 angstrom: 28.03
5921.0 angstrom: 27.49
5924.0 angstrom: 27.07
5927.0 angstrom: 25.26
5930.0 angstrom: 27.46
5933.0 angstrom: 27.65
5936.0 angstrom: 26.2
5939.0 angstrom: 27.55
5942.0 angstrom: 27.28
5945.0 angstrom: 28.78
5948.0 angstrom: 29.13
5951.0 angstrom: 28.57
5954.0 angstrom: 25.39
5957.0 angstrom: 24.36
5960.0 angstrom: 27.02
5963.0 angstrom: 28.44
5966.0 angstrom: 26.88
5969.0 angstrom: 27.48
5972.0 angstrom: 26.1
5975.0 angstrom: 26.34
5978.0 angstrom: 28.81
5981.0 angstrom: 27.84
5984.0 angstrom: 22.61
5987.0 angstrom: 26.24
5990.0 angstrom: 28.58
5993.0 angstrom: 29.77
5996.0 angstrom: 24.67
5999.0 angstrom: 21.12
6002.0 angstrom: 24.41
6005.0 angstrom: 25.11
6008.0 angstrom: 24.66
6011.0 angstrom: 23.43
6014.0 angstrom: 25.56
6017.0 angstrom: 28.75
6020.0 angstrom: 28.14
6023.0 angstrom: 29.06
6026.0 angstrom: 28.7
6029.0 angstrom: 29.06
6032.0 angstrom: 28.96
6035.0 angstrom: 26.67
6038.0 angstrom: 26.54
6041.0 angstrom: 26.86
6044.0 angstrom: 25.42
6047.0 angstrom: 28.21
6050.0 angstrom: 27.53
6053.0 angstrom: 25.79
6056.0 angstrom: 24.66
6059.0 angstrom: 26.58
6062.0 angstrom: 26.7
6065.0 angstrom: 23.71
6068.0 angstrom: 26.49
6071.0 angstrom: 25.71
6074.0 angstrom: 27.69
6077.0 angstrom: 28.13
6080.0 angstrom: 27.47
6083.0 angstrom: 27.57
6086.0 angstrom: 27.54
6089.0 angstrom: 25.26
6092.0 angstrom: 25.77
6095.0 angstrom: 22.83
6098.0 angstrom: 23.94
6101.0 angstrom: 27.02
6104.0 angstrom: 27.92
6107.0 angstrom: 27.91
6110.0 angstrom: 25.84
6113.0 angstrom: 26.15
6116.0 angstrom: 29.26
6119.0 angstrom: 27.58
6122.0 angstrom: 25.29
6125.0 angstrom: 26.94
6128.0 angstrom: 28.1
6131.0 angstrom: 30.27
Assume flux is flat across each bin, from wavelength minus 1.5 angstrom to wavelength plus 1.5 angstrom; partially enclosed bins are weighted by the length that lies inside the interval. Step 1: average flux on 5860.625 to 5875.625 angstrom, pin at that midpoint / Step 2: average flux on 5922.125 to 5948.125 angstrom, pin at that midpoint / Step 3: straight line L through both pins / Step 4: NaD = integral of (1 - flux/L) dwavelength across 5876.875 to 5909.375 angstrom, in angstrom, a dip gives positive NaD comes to 0.7 angstrom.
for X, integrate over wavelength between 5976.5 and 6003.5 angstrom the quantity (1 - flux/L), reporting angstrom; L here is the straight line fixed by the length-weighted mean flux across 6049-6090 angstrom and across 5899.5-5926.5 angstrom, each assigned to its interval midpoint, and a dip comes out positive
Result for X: 0.7 angstrom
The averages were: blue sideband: 26.9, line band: 26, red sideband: 26.5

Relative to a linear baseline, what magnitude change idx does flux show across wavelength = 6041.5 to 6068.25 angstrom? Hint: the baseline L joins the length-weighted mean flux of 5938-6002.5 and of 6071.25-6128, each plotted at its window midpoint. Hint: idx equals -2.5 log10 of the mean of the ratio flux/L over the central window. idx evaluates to 0.02 mag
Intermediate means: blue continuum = 26.7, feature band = 26.1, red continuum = 26.7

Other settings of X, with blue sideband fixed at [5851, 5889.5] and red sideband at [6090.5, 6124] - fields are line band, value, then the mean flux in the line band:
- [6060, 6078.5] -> 0.0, 26.4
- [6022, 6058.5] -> -0.9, 27.2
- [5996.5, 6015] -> 1.8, 24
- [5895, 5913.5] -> 0.5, 26.3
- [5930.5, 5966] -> -0.6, 27.3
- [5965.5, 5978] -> -0.1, 26.9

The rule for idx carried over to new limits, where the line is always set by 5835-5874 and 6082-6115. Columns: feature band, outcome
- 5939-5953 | -0.06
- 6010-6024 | -0.02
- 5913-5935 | -0.01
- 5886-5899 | 0.06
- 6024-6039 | -0.07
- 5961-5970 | -0.04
